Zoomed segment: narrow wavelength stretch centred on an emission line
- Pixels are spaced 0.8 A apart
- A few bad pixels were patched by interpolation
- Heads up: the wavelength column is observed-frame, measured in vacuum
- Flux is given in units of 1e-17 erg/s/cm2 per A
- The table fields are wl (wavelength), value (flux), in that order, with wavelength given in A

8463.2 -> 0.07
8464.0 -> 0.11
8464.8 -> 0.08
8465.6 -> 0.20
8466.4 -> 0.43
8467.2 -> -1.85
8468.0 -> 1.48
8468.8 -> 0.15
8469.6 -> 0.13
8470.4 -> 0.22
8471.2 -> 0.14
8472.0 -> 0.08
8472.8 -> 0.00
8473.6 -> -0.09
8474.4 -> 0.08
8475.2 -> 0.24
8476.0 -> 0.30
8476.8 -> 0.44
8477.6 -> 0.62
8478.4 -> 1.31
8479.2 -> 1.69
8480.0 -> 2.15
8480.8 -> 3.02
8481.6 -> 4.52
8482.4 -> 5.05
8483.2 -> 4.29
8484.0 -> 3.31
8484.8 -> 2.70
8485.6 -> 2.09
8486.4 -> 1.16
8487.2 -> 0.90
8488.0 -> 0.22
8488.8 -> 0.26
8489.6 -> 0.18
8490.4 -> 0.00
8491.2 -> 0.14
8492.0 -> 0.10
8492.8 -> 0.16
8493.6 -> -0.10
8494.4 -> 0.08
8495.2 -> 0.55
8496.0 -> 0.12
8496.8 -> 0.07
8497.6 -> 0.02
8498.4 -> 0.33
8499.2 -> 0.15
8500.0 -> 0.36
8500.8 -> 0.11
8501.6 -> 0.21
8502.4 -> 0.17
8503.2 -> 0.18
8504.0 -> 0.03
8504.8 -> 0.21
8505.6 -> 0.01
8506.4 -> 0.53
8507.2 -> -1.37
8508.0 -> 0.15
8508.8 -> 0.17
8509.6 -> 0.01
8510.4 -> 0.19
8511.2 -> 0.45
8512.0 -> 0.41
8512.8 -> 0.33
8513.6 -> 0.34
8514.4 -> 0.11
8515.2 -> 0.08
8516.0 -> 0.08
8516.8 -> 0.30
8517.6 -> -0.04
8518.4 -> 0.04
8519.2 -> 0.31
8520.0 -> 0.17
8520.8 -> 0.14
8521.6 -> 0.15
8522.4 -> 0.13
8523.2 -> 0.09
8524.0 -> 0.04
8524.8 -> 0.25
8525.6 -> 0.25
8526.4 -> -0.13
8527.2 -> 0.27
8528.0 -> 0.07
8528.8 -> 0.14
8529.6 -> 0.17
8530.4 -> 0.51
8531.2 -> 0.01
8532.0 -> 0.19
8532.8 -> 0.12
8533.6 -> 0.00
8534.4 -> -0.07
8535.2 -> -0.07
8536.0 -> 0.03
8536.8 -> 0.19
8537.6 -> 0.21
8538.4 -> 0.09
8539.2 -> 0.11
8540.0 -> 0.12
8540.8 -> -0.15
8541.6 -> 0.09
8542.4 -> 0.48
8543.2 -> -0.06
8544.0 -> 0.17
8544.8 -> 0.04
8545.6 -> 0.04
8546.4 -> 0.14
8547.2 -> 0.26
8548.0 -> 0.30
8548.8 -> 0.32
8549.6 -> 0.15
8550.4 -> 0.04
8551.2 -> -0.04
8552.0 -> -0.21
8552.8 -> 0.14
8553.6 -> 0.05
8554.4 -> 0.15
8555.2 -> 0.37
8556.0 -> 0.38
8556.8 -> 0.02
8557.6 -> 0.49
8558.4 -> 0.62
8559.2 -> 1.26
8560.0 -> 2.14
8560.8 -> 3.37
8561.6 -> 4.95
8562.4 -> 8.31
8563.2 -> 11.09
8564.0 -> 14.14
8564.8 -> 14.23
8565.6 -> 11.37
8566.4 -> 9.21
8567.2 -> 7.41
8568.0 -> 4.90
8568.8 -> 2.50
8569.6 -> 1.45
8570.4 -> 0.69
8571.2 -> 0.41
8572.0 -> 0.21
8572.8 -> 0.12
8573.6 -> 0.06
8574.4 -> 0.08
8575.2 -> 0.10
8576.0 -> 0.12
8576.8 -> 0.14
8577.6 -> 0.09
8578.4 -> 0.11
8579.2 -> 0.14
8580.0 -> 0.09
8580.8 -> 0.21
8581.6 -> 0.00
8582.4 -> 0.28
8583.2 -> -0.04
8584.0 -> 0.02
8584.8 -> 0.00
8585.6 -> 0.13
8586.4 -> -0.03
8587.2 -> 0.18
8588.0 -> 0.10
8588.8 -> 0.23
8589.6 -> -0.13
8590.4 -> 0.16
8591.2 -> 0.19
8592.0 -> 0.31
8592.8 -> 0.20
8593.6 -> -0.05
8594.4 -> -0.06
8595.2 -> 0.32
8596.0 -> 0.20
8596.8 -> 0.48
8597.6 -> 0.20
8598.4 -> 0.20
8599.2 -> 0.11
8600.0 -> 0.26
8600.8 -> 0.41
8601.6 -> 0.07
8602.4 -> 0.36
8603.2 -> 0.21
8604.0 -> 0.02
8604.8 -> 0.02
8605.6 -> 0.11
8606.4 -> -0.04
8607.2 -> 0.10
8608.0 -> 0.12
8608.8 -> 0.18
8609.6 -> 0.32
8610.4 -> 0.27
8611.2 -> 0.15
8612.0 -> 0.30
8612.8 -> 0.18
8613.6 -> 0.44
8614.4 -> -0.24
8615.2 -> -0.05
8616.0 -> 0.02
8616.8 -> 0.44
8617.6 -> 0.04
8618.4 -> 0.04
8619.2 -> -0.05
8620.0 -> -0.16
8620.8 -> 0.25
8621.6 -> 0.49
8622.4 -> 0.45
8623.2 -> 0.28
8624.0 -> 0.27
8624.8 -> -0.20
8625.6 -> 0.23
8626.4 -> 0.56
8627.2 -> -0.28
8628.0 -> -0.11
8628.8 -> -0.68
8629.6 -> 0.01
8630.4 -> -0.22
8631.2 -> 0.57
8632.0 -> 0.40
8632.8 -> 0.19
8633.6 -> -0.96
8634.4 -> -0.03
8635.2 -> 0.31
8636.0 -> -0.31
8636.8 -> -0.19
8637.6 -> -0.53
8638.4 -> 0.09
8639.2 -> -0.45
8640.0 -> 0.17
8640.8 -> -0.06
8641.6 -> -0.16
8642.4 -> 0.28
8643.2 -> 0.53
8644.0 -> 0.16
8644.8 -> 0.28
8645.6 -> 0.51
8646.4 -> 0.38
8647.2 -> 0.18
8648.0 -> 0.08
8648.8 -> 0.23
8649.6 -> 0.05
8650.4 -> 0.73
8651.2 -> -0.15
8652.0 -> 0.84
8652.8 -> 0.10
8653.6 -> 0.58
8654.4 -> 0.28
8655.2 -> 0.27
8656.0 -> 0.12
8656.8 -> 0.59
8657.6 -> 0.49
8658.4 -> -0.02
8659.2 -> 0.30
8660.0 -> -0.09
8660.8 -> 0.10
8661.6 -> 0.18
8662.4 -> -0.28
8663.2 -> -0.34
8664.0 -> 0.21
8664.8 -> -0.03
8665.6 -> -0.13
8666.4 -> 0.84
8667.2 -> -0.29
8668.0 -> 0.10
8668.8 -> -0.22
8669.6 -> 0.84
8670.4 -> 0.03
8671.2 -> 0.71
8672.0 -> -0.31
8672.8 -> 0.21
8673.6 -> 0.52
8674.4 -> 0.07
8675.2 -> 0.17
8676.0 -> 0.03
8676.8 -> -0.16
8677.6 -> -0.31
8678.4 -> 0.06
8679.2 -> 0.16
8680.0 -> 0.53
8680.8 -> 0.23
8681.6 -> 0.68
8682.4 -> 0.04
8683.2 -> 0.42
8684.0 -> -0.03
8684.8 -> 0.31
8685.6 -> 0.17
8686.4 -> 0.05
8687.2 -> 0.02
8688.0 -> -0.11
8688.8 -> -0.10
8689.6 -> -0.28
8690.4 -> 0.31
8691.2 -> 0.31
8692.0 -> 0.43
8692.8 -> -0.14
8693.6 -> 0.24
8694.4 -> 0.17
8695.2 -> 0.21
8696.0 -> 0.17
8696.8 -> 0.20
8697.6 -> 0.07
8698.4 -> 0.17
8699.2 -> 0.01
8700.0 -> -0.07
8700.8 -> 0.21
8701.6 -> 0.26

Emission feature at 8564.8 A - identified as [O III]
